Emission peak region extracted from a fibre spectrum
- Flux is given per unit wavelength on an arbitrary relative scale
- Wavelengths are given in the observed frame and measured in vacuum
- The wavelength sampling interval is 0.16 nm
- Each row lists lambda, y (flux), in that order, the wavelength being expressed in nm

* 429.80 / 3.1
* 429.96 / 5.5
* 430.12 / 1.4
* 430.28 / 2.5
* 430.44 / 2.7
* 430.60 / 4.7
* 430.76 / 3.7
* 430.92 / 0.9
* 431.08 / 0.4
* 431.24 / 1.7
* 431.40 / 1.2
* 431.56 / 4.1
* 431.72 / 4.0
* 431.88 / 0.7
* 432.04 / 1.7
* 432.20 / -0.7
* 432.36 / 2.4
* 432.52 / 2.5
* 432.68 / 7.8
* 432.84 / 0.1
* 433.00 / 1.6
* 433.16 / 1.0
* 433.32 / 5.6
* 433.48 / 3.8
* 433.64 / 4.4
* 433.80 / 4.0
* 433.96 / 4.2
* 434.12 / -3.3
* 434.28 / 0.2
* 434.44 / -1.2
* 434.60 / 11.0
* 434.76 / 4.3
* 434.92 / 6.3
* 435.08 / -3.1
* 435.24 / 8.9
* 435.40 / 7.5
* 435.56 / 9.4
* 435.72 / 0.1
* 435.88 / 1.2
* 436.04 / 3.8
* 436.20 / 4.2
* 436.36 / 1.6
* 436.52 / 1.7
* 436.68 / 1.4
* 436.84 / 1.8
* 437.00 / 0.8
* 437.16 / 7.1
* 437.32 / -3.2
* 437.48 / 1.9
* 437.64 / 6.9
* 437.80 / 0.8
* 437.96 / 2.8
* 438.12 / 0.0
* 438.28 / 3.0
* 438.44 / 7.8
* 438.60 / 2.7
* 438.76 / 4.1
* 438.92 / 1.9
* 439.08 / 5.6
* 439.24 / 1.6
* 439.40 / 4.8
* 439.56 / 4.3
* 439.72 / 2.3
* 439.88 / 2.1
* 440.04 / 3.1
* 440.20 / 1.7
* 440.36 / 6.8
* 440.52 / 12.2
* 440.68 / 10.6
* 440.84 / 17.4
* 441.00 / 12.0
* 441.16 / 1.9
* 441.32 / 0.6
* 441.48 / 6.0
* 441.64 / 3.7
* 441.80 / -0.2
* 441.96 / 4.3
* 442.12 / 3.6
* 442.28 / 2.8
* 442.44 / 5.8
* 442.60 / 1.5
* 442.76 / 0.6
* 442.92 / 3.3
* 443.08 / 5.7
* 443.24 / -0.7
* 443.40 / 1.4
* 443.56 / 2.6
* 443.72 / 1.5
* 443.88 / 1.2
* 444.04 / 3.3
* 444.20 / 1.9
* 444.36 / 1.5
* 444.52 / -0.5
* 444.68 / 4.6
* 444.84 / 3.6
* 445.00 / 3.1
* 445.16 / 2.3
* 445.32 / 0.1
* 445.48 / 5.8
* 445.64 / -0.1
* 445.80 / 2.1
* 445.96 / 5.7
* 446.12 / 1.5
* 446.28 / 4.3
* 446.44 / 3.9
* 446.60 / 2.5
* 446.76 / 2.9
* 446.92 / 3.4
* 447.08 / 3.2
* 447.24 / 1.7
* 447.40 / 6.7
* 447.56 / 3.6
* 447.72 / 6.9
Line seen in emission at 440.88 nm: [O II]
